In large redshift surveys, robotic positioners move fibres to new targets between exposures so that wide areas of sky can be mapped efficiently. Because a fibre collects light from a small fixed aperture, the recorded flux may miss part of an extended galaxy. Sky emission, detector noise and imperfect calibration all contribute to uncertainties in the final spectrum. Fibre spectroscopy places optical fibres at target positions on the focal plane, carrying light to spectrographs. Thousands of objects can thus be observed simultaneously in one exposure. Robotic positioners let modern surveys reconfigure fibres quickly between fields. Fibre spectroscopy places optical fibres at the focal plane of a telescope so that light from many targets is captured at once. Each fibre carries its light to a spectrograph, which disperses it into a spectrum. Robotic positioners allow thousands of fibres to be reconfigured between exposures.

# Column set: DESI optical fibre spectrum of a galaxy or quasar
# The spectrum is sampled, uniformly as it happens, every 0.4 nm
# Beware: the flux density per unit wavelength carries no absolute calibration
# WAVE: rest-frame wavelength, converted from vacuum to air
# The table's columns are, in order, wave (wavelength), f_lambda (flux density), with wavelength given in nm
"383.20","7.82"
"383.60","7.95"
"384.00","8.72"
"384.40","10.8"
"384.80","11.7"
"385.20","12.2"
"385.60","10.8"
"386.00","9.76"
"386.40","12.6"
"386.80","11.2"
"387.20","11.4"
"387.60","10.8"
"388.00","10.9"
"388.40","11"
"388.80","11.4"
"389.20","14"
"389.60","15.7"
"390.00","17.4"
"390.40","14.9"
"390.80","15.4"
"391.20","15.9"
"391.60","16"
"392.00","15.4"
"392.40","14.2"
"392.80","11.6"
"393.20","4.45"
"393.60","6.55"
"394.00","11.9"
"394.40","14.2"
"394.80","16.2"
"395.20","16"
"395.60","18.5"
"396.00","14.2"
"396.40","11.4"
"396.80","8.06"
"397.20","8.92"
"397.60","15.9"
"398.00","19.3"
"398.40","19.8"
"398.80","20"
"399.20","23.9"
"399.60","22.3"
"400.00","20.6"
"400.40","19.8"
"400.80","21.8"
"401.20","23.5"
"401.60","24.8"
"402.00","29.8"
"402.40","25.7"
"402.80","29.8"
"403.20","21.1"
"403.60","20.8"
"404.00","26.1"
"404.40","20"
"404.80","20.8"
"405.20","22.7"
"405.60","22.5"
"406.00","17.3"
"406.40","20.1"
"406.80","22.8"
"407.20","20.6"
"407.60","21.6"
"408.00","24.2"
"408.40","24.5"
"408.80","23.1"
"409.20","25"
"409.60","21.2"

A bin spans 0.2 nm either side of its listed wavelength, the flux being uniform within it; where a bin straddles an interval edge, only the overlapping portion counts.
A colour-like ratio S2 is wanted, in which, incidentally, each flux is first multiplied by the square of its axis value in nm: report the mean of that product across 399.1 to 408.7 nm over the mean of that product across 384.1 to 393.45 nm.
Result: 2.0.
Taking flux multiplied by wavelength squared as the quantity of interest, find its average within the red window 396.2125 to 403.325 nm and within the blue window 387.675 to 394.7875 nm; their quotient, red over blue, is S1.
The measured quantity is 1.64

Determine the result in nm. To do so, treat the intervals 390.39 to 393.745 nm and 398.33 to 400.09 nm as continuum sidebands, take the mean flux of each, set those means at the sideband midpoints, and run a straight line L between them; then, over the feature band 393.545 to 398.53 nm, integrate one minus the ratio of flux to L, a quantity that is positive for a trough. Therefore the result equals 0.99 nm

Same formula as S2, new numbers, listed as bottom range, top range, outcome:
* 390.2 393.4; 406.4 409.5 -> 1.84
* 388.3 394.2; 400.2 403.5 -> 1.97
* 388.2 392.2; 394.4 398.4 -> 1.02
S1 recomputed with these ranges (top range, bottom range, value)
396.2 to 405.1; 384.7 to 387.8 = 1.97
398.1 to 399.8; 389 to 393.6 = 1.62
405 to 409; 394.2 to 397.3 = 1.71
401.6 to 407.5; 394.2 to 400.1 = 1.43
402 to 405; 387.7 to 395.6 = 1.89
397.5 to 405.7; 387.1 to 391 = 1.80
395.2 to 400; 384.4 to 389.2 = 1.56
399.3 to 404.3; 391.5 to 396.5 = 1.89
